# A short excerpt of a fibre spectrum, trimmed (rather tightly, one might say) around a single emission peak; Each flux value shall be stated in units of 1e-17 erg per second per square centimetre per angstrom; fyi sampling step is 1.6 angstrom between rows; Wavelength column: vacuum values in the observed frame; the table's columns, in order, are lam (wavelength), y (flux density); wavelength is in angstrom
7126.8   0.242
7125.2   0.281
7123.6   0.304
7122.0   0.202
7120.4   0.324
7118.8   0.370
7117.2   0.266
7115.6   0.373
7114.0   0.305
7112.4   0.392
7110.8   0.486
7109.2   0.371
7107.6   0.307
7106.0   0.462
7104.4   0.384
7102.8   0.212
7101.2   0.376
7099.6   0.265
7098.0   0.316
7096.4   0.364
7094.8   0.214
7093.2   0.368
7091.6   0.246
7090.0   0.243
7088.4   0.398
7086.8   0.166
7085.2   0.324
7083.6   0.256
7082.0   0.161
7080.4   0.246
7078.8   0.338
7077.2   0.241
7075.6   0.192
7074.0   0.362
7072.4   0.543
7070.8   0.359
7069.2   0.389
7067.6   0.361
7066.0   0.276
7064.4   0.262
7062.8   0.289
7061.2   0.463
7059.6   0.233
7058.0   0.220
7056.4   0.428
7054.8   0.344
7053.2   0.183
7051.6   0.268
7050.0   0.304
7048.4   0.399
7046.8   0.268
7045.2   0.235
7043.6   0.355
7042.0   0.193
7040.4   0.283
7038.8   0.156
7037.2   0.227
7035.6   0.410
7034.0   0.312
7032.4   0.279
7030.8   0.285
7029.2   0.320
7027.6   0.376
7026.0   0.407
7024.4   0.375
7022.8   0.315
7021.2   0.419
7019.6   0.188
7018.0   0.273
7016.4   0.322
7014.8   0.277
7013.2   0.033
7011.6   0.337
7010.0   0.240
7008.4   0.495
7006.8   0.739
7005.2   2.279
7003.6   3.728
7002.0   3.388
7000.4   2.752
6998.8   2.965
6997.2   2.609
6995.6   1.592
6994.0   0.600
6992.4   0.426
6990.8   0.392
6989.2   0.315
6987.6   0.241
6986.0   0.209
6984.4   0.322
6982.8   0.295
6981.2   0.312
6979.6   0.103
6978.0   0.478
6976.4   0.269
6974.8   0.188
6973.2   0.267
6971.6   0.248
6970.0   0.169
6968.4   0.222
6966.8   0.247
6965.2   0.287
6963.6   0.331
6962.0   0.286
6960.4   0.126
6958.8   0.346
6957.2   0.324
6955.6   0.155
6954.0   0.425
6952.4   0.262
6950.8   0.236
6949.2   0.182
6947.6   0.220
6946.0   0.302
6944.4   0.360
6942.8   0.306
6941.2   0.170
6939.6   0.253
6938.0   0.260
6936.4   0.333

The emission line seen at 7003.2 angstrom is [O II] 3727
